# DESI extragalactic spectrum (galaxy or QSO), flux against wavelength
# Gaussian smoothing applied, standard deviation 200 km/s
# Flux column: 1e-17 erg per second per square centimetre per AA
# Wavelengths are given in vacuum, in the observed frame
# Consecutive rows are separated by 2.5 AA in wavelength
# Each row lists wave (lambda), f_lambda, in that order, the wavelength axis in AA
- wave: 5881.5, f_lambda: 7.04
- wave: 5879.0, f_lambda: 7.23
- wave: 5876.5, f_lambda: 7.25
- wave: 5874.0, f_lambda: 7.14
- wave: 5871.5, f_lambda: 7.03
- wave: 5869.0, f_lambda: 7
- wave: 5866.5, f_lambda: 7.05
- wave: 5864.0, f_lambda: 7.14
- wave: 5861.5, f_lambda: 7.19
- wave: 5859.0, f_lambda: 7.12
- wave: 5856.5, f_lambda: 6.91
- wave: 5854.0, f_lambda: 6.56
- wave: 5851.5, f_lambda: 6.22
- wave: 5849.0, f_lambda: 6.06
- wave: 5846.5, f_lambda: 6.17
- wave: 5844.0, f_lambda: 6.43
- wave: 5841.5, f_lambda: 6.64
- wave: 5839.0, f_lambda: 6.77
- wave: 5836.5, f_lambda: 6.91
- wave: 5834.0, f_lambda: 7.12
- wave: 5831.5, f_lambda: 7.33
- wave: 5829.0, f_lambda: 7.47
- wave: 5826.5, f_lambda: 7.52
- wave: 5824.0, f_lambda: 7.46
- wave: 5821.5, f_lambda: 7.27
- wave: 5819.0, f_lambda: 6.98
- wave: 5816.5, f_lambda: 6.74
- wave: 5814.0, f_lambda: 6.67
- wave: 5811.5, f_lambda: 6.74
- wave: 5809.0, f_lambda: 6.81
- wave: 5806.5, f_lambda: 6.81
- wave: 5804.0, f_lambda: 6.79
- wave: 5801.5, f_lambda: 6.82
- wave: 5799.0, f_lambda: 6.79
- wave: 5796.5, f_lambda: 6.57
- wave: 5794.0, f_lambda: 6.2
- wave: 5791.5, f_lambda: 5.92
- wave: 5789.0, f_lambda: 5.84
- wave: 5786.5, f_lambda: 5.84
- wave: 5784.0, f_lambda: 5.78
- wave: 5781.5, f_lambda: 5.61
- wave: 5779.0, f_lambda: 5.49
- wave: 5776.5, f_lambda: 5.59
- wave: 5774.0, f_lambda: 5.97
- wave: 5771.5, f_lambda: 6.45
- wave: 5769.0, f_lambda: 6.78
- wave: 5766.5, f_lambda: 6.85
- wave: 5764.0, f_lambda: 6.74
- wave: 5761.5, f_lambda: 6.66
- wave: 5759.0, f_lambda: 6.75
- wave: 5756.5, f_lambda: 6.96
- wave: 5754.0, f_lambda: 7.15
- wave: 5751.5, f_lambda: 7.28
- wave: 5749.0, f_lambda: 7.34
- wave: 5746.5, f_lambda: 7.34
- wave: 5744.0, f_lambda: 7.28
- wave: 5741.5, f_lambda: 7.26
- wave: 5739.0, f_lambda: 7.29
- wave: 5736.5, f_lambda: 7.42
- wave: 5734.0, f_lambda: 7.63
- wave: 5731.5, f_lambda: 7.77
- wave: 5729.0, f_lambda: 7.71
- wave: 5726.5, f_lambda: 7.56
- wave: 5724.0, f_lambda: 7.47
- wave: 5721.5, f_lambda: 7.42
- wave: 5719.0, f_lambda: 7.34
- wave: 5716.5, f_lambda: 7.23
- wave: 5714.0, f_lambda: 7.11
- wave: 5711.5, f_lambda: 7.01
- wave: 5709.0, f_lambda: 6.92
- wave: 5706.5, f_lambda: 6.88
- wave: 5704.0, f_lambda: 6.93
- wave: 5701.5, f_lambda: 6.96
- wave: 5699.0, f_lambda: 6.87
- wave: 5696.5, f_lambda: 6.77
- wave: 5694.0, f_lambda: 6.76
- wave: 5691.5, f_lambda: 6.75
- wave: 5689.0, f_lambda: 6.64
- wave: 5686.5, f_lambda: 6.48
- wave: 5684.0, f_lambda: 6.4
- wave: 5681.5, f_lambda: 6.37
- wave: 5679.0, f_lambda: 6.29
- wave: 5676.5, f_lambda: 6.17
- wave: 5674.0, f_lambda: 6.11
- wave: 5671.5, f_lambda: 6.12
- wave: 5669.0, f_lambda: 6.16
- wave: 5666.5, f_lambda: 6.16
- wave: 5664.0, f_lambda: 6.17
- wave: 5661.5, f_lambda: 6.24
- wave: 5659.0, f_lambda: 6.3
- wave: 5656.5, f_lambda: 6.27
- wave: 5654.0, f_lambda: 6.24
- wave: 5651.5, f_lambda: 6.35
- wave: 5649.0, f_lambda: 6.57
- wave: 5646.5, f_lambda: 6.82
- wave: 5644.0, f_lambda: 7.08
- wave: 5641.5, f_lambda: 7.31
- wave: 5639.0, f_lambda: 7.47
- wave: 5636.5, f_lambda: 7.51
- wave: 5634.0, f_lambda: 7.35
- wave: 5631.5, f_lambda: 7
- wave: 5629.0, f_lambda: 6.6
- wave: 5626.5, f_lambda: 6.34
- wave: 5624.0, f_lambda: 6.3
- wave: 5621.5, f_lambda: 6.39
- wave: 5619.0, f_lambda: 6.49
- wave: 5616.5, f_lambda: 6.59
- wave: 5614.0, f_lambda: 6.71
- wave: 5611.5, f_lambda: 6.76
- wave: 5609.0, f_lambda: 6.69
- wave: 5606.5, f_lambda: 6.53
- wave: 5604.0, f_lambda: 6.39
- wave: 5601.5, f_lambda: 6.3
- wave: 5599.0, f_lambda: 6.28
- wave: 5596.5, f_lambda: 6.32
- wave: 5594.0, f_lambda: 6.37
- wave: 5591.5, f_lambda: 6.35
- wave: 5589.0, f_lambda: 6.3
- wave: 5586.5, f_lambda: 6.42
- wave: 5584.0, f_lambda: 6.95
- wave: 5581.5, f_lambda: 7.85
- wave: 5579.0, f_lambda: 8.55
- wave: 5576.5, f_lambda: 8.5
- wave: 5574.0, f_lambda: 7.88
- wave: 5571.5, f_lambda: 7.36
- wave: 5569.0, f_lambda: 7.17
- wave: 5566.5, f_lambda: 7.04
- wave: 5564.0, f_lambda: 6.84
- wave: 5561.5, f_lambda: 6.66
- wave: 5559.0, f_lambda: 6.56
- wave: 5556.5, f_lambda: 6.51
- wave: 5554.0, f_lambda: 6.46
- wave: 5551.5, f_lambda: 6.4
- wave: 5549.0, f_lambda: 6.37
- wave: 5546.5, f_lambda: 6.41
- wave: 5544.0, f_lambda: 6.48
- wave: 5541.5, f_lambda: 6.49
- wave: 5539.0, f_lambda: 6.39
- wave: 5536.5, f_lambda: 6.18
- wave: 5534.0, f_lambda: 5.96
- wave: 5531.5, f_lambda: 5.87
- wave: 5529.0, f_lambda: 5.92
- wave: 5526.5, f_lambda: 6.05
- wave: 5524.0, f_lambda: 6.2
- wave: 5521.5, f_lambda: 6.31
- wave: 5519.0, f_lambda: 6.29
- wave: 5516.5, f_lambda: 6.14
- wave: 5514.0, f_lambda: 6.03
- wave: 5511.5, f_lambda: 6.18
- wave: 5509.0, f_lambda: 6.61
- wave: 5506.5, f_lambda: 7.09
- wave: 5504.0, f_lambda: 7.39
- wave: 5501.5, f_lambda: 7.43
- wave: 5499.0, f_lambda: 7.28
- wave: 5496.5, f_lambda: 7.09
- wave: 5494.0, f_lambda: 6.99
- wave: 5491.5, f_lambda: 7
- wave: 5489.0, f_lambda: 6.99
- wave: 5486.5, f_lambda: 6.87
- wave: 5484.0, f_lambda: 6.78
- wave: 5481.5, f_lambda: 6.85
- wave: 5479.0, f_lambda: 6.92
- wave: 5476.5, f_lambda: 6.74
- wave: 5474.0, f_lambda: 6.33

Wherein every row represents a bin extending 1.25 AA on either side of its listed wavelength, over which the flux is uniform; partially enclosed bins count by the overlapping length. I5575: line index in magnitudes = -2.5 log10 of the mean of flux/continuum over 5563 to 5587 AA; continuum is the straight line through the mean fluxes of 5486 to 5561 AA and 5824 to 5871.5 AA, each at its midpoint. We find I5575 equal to -0.14 mag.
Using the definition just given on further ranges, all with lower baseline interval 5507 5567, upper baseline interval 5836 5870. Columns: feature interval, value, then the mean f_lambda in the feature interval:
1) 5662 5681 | 0.06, 6.18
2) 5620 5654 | -0.06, 6.83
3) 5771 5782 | 0.15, 5.79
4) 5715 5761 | -0.12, 7.33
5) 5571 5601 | -0.11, 7.07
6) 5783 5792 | 0.14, 5.84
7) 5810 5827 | -0.06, 7.03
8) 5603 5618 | -0.03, 6.61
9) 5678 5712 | -0.03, 6.71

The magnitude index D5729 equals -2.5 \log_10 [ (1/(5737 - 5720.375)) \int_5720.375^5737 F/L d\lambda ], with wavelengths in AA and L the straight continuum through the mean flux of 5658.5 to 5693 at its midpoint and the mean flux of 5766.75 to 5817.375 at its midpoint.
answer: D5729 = -0.20 mag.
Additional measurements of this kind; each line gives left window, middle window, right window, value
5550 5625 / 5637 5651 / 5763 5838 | -0.05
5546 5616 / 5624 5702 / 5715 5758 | 0.08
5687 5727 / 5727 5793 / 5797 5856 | 0.03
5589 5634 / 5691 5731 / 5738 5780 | -0.07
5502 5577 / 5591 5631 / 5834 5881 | 0.03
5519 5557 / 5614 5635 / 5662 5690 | -0.06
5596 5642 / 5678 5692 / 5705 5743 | 0.10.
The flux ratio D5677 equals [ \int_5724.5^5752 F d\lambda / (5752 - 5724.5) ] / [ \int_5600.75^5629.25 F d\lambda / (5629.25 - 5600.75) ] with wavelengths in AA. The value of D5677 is 1.14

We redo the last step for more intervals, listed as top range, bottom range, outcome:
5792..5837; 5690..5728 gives 0.98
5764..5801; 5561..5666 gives 0.91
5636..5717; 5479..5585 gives 0.98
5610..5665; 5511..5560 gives 1.07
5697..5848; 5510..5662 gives 1.03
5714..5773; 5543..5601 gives 1.05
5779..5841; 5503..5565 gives 1.05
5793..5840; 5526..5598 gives 1.03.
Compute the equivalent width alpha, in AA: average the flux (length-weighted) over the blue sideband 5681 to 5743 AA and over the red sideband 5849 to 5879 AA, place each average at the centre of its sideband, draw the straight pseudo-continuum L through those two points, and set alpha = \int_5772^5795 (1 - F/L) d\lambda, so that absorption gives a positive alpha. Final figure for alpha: 3.9 AA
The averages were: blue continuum 7.09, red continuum 6.94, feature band 5.82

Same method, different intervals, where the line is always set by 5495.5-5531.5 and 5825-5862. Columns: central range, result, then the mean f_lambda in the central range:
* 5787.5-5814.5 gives 1.0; 6.53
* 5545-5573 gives -0.6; 6.72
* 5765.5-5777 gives 0.7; 6.36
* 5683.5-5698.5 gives 0.1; 6.66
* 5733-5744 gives -1.1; 7.38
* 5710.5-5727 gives -1.4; 7.3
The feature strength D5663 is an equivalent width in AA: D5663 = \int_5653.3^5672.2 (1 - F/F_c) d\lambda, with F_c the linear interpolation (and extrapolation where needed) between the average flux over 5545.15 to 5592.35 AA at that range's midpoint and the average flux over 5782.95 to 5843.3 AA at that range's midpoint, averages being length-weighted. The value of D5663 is 1.9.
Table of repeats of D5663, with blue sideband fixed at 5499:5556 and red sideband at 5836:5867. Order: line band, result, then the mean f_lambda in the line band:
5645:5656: 0.0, 6.49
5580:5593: -0.7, 6.8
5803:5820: -0.3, 6.79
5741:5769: -1.8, 7.04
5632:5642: -1.4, 7.39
